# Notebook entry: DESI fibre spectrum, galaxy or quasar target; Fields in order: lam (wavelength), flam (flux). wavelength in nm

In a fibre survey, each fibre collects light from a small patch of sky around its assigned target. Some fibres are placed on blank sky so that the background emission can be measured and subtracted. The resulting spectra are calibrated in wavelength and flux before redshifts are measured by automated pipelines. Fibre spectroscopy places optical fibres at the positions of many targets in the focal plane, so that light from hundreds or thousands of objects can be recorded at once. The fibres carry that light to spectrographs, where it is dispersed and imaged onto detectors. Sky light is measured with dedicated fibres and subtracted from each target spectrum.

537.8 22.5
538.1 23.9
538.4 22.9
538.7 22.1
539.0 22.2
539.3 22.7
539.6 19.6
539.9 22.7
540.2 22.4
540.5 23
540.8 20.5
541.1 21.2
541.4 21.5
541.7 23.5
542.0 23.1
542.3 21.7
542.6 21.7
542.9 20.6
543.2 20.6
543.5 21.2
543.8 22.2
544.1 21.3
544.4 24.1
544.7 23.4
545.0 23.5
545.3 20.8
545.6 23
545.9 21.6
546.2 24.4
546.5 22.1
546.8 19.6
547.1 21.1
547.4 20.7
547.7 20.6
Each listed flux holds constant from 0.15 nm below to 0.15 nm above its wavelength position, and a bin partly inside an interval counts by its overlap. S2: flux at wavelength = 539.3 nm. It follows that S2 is 22.7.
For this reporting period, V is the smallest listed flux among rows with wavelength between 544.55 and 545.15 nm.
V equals 23.4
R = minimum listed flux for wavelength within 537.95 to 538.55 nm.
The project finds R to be 22.9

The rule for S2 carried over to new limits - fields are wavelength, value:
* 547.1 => 21.1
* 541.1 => 21.2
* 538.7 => 22.1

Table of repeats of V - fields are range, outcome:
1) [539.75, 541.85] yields 20.5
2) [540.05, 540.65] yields 22.4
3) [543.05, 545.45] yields 20.6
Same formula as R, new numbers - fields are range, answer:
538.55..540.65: 19.6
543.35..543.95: 21.2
